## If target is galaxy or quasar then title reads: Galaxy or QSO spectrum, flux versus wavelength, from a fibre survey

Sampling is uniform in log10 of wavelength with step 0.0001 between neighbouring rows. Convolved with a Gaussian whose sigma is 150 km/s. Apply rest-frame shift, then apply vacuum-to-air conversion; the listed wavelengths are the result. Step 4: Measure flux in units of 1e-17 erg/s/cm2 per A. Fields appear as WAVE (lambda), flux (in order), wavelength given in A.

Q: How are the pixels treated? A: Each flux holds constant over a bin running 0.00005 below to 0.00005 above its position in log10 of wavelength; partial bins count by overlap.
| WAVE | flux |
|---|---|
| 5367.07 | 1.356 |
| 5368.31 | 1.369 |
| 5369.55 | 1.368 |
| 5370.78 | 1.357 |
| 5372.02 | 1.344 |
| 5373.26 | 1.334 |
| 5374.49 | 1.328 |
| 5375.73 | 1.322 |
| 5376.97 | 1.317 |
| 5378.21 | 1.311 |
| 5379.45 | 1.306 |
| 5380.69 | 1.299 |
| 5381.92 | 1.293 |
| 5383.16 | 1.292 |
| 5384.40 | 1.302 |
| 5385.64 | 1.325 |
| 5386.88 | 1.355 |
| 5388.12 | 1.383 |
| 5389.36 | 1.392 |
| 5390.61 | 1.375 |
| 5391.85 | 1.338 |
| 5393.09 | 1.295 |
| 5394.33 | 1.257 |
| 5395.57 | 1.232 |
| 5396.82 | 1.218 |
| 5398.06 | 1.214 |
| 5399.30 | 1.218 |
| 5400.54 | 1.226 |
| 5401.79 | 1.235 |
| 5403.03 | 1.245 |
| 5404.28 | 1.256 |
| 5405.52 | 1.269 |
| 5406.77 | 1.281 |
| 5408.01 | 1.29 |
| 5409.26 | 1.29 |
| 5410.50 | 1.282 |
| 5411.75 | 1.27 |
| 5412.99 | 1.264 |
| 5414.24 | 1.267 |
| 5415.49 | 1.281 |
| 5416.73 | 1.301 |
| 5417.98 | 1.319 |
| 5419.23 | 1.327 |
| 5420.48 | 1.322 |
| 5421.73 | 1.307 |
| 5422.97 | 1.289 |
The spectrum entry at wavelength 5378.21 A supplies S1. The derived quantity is 1.311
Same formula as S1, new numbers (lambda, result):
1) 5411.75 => 1.27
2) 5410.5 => 1.282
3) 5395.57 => 1.232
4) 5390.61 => 1.375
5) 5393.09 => 1.295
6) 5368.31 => 1.369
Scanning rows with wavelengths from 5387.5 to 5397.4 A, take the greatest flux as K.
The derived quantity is 1.392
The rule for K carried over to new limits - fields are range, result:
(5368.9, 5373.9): 1.368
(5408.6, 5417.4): 1.301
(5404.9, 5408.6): 1.29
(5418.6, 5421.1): 1.327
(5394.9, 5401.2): 1.232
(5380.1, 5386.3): 1.325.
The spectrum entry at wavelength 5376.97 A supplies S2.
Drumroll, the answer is 1.317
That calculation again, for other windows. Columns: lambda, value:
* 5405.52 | 1.269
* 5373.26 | 1.334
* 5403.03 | 1.245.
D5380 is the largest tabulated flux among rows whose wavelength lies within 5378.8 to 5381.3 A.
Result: 1.306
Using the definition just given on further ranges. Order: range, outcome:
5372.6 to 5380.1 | 1.334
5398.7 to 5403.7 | 1.245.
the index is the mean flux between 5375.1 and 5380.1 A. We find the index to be 1.31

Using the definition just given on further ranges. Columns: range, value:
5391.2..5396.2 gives 1.28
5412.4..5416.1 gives 1.27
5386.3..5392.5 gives 1.37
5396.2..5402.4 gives 1.22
